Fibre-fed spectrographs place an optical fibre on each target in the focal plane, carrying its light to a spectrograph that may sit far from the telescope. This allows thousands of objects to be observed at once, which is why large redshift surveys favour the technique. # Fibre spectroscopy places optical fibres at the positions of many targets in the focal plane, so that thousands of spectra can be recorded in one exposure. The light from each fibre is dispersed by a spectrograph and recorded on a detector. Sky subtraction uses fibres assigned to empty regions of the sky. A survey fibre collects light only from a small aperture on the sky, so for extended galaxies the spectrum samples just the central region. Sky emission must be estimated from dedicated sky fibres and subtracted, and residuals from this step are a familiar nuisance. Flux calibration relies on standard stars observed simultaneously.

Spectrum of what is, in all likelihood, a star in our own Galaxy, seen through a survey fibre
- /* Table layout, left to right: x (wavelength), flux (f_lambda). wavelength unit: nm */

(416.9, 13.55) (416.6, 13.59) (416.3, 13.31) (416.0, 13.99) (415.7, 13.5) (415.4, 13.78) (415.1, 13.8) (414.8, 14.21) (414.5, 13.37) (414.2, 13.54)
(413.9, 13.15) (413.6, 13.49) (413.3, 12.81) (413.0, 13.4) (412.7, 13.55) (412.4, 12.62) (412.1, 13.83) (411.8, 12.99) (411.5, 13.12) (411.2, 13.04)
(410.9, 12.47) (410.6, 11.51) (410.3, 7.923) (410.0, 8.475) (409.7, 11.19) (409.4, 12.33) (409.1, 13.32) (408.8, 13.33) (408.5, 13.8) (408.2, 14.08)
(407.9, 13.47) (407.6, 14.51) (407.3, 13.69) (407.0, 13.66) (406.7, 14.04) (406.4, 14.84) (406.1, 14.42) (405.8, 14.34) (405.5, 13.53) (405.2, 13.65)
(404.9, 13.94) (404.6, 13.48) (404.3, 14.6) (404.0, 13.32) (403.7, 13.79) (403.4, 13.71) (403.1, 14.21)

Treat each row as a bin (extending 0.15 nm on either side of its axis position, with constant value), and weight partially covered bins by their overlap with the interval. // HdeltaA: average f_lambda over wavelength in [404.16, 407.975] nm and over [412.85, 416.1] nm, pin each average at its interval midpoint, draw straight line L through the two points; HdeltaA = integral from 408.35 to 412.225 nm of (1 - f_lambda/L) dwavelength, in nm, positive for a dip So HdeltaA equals 0.48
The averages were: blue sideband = 14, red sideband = 13.5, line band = 12.1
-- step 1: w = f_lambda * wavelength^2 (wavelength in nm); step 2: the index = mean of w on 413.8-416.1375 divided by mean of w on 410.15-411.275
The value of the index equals 1.26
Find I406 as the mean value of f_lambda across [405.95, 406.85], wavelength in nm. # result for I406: 14.4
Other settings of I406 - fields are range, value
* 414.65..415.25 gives 14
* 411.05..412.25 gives 13.2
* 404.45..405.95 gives 13.8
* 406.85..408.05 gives 13.8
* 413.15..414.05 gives 13.2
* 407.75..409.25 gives 13.6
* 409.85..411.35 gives 10.7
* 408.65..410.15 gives 11.7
